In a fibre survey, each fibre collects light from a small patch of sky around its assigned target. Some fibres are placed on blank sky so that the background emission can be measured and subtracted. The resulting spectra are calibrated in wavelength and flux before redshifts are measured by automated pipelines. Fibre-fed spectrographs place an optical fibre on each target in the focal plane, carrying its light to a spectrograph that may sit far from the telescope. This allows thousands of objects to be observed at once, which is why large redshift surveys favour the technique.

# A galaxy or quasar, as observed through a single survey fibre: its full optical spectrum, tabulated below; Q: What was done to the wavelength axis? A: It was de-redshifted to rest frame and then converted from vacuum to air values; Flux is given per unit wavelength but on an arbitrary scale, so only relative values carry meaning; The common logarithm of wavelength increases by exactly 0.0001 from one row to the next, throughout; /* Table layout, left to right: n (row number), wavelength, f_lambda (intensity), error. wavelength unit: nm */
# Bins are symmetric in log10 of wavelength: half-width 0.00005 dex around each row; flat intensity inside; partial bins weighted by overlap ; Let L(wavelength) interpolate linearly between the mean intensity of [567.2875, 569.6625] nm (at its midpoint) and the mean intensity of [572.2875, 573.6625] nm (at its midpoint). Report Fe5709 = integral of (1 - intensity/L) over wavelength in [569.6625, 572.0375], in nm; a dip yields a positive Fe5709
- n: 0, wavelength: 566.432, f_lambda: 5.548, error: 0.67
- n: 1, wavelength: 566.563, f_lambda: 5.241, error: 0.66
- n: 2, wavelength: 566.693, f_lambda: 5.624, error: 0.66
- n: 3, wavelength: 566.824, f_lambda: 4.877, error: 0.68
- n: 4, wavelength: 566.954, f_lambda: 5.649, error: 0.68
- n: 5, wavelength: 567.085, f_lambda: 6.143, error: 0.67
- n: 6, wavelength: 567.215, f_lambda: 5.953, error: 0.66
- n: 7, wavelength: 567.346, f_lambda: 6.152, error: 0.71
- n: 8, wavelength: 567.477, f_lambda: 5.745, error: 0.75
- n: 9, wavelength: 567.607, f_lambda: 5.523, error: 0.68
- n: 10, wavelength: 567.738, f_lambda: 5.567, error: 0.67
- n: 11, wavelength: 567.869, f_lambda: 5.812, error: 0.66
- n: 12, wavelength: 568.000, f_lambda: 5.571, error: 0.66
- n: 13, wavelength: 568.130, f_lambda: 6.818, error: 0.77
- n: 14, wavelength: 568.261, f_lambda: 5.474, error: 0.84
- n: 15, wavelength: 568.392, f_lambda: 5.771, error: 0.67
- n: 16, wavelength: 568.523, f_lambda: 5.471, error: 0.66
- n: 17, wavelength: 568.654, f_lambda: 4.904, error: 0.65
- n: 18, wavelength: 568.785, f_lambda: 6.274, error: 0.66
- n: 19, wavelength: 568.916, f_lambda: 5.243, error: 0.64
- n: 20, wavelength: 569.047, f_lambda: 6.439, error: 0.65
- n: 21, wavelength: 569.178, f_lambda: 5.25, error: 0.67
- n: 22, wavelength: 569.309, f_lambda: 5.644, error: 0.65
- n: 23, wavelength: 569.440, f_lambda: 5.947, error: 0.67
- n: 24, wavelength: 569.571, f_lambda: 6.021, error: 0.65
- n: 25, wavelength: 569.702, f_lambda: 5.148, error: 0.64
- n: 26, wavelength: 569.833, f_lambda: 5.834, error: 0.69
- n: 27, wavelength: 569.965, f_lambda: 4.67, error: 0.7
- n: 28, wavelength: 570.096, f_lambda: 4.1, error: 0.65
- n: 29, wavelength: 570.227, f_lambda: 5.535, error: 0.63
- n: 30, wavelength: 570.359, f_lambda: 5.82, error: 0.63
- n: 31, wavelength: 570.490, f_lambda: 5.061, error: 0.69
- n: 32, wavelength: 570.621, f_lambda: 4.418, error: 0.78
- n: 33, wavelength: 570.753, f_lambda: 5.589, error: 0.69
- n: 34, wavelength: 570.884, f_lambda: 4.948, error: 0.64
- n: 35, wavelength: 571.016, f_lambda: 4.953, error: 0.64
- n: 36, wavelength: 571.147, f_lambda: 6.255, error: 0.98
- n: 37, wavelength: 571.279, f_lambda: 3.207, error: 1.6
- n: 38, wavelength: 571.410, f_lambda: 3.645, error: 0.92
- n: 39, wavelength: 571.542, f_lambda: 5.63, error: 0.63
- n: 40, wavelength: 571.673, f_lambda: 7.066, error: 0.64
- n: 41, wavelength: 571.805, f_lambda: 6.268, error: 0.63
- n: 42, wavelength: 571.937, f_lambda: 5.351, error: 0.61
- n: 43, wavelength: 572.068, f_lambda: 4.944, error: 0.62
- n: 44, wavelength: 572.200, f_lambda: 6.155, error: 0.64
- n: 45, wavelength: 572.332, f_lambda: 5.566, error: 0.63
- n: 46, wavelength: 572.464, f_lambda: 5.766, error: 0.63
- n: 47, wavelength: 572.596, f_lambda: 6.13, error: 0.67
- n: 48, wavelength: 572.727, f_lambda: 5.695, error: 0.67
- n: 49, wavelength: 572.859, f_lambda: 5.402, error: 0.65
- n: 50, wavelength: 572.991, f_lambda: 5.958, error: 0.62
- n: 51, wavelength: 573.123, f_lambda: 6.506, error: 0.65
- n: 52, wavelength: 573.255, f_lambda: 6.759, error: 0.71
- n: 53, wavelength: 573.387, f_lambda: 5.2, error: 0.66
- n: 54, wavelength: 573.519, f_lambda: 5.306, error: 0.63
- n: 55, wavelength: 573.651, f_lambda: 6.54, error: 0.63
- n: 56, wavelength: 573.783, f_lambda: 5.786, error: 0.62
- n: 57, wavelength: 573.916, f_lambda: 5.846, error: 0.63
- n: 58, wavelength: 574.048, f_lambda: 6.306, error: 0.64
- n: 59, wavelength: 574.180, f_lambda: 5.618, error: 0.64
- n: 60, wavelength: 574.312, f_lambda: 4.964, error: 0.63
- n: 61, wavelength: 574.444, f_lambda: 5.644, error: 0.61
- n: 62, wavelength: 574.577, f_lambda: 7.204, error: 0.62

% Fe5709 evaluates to 0.26 nm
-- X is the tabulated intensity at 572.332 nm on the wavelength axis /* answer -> 5.566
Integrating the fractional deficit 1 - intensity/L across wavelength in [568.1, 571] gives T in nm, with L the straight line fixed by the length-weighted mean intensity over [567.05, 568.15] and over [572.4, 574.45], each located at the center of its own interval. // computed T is 0.21 nm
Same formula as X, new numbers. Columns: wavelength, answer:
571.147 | 6.255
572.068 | 4.944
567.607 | 5.523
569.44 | 5.947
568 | 5.571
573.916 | 5.846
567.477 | 5.745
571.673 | 7.066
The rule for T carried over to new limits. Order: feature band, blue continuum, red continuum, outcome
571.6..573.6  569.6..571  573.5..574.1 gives -0.06 nm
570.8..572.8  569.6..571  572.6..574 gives 0.03 nm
